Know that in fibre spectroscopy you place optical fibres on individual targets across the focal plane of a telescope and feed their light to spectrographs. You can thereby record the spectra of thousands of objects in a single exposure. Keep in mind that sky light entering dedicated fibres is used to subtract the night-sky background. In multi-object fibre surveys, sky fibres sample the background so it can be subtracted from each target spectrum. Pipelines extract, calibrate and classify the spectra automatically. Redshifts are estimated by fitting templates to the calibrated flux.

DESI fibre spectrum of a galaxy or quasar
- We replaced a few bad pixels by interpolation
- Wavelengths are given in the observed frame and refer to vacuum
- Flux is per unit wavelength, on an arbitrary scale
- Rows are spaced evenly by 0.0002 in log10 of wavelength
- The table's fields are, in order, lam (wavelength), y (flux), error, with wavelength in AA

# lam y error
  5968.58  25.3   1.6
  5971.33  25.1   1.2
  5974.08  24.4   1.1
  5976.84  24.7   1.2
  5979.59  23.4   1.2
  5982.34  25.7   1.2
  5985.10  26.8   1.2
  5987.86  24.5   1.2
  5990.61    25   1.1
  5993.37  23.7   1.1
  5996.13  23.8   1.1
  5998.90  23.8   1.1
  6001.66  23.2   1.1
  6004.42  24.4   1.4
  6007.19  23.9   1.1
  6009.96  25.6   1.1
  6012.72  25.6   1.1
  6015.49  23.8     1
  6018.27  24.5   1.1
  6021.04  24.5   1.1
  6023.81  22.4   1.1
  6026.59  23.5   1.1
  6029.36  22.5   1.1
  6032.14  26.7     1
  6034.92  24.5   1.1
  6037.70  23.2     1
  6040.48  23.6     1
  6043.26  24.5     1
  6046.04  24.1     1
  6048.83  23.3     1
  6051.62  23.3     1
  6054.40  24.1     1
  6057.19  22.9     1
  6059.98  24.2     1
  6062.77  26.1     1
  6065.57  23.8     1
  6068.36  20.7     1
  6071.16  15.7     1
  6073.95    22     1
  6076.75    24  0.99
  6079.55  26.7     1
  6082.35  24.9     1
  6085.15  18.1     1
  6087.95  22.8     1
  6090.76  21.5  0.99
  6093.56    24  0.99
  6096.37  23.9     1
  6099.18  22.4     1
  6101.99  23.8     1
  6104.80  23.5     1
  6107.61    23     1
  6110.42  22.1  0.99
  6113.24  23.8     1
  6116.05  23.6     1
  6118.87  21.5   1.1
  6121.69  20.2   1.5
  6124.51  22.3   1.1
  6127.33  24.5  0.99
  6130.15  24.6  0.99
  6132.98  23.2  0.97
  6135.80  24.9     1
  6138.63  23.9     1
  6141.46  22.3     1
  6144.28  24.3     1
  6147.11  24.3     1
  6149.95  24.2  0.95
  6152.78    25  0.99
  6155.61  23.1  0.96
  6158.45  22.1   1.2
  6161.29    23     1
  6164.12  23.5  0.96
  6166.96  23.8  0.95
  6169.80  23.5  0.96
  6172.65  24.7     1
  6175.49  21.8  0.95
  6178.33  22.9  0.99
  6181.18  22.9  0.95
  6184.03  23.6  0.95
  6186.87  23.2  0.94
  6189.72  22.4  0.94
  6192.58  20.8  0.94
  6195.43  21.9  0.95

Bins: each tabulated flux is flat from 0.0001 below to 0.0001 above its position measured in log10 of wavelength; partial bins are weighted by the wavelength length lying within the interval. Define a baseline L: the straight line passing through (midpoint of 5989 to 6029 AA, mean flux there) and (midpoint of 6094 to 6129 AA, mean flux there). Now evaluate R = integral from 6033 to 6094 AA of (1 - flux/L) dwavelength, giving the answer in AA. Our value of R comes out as 1.0 AA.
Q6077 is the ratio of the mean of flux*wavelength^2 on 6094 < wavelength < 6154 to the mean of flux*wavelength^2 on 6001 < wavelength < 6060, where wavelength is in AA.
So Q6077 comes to 1.0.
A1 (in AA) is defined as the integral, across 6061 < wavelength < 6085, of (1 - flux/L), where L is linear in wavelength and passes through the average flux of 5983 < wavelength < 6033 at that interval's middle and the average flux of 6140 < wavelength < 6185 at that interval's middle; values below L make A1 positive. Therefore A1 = 1.2 AA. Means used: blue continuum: 24.3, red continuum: 23.4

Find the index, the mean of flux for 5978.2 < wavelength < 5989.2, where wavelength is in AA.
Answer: 25.1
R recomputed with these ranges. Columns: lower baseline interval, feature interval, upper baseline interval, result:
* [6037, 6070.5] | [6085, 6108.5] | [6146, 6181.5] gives 0.7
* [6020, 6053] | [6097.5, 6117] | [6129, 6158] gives 0.6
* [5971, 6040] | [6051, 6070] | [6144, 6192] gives 0.4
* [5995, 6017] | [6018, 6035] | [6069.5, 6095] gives -0.2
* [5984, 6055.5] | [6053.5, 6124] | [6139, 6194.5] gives 2.9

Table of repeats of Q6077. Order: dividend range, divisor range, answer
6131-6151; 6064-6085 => 1.09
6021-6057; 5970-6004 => 0.99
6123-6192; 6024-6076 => 1.05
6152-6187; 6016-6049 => 1.02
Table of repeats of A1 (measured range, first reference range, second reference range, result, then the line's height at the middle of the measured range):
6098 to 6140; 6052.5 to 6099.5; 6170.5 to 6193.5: -0.6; 22.8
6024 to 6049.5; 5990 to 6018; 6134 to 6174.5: 0.2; 24.1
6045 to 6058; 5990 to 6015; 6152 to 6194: 0.2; 23.9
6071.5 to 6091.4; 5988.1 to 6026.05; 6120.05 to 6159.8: 1.1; 23.8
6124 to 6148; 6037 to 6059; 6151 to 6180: -0.4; 23.4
